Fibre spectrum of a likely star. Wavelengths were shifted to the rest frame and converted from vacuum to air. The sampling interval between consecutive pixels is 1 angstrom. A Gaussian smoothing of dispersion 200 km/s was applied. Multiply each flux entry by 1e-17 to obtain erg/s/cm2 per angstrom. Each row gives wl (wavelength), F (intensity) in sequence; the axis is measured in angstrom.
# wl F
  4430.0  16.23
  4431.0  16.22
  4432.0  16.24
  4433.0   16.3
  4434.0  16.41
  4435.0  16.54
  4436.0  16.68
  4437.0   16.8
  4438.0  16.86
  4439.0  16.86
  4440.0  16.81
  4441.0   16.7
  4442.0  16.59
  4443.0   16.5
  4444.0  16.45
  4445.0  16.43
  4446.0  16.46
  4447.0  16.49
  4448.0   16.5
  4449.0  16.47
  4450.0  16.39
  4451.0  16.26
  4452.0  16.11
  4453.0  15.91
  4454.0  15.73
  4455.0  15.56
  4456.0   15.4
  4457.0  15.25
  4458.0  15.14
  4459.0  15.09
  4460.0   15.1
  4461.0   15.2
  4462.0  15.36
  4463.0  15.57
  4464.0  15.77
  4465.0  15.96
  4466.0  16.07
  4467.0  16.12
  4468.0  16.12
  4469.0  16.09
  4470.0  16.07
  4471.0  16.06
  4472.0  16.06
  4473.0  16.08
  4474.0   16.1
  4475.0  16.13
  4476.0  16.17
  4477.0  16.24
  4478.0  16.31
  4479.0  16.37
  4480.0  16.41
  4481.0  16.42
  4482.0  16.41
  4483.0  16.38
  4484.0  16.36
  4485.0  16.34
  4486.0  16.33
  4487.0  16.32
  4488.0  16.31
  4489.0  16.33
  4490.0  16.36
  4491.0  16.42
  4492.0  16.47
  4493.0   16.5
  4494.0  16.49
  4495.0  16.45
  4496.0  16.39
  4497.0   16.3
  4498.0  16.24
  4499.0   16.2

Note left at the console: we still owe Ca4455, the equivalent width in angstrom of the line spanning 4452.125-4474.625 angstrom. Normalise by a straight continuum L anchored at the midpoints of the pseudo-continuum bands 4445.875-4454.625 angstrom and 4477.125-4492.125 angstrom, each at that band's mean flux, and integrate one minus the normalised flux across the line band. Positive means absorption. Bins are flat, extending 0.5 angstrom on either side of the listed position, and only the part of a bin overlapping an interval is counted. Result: 0.8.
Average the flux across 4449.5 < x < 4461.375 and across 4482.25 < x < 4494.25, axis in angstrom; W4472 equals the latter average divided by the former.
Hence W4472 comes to 1.1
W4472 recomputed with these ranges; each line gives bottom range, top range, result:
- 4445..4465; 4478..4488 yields 1.04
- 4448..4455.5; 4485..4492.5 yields 1.02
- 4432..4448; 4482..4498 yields 0.99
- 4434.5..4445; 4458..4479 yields 0.95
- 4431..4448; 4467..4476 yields 0.97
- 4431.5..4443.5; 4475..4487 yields 0.98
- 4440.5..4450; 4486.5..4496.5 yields 0.99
